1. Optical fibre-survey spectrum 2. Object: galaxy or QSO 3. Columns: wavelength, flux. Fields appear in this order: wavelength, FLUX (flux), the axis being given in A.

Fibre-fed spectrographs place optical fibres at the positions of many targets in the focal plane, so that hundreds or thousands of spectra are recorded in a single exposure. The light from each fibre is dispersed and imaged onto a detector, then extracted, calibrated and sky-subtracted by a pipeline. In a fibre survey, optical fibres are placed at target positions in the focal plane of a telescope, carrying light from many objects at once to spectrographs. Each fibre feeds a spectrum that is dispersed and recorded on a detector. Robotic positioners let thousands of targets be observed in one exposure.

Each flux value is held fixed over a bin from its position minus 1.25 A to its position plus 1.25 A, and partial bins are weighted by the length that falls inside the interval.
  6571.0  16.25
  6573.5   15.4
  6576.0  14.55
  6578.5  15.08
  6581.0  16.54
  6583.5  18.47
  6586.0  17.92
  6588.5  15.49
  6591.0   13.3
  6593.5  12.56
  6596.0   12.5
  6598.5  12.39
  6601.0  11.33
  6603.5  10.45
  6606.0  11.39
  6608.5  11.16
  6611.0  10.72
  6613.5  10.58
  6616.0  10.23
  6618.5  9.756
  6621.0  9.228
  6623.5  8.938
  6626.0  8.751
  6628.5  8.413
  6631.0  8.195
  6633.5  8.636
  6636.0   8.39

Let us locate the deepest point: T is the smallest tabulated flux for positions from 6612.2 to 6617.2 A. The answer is 10.23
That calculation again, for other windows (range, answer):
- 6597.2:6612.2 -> 10.45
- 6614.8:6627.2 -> 8.751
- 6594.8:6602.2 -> 11.33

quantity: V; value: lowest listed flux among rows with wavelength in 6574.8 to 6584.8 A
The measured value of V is 14.55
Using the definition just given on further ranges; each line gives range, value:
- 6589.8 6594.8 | 12.56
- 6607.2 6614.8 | 10.58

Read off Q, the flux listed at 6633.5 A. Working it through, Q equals 8.636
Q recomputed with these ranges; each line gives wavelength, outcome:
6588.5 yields 15.49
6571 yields 16.25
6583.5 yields 18.47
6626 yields 8.751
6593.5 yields 12.56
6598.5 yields 12.39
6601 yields 11.33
